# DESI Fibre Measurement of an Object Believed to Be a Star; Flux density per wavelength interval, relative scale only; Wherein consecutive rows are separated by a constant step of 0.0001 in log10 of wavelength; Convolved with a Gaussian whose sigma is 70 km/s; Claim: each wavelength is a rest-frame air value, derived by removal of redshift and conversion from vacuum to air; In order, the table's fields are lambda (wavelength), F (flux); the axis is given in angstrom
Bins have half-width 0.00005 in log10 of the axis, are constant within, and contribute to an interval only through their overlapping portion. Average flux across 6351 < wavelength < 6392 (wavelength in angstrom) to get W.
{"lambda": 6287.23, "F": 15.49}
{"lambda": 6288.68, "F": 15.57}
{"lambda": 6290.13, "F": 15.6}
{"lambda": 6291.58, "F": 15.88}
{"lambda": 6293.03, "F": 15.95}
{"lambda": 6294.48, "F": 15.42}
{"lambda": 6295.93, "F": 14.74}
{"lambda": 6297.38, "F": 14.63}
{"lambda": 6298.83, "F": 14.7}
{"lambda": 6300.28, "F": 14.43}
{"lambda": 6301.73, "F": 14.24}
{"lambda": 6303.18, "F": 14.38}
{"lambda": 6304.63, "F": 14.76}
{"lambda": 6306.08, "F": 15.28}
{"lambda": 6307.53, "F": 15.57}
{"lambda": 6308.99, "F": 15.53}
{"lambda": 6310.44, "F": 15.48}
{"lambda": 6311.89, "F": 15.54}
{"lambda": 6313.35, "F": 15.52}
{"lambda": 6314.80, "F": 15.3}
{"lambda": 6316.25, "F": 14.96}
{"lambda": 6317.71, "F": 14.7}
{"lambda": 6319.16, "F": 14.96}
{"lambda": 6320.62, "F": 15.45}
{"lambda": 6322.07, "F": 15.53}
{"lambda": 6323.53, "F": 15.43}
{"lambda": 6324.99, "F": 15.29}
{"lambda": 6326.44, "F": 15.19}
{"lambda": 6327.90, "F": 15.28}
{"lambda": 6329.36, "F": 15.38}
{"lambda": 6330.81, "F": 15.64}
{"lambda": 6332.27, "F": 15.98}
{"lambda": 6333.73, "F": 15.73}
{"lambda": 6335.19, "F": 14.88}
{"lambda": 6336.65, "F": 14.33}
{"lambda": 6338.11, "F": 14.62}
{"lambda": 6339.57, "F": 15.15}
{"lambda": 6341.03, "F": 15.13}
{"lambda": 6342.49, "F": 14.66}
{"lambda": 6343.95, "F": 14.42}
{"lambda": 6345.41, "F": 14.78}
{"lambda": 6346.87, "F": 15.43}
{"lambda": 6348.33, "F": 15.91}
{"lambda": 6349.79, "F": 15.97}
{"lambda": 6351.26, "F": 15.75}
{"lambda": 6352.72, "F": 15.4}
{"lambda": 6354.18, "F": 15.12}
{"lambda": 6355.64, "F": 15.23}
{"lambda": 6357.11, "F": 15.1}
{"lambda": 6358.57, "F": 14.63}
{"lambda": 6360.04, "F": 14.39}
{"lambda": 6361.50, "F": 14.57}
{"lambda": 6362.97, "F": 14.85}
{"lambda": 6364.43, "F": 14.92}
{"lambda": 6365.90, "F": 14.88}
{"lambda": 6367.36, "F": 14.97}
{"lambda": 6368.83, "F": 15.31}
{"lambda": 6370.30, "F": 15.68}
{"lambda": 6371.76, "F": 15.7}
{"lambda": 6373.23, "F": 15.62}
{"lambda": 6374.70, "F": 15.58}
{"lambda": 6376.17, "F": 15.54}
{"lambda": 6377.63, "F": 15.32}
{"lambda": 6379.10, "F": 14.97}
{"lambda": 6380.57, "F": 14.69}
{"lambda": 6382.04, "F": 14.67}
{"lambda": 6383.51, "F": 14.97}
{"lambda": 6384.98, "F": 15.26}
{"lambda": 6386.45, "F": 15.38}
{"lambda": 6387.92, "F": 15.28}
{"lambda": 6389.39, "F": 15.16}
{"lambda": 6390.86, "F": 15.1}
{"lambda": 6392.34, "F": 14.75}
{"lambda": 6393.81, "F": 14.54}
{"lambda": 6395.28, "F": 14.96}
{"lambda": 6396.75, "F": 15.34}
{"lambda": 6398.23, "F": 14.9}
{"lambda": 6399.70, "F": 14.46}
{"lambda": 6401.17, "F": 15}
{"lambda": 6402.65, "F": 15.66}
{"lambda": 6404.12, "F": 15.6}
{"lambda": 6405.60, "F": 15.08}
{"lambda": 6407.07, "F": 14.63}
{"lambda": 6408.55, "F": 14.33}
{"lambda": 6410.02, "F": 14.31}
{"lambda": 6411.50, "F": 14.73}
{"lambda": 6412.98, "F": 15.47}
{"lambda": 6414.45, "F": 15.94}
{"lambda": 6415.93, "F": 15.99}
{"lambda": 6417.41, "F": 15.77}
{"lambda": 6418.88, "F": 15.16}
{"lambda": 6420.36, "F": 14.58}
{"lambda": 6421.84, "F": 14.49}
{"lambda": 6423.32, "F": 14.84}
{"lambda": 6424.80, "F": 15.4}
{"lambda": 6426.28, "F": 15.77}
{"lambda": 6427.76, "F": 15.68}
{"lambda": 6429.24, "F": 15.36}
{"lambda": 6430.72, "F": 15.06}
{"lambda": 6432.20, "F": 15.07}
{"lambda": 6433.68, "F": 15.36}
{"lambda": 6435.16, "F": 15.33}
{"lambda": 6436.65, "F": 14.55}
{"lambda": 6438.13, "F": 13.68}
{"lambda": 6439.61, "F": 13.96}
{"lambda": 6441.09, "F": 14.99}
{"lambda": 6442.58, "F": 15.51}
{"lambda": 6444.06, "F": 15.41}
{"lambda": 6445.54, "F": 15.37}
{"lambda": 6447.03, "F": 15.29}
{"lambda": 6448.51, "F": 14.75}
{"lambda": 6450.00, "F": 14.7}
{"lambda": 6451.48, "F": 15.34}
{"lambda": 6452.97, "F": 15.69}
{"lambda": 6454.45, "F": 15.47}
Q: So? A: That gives 15.1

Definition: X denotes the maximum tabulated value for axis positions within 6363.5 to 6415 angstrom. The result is 15.94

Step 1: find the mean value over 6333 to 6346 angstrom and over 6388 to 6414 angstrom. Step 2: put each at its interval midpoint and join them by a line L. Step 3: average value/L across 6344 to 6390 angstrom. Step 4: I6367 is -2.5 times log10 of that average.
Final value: -0.020 mag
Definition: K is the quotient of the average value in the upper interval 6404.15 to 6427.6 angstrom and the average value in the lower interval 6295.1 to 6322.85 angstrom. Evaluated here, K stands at 1.01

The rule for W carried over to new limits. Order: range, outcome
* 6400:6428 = 15.2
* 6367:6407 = 15.2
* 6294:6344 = 15.1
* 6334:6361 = 15.1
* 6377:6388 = 15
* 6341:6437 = 15.1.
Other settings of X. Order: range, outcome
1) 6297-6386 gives 15.98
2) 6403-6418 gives 15.99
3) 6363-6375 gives 15.7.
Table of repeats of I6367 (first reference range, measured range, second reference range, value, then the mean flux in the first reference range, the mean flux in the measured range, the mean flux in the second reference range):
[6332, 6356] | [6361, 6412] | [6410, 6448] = 0.008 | 15.2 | 15.1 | 15.1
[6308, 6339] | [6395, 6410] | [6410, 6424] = 0.016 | 15.3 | 15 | 15.2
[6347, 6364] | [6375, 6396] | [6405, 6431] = 0.008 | 15.2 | 15.1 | 15.1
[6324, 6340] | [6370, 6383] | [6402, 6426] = -0.008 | 15.2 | 15.3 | 15.1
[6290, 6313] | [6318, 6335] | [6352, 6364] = -0.027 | 15.1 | 15.4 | 14.9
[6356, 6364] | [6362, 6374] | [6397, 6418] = -0.031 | 14.7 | 15.2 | 15.1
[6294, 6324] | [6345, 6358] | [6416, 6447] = -0.024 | 15.1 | 15.4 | 15.1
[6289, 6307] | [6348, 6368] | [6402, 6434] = 0.000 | 15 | 15.1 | 15.2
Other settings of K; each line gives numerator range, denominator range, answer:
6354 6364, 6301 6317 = 0.98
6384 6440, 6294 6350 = 1.00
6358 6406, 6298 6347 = 1.00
